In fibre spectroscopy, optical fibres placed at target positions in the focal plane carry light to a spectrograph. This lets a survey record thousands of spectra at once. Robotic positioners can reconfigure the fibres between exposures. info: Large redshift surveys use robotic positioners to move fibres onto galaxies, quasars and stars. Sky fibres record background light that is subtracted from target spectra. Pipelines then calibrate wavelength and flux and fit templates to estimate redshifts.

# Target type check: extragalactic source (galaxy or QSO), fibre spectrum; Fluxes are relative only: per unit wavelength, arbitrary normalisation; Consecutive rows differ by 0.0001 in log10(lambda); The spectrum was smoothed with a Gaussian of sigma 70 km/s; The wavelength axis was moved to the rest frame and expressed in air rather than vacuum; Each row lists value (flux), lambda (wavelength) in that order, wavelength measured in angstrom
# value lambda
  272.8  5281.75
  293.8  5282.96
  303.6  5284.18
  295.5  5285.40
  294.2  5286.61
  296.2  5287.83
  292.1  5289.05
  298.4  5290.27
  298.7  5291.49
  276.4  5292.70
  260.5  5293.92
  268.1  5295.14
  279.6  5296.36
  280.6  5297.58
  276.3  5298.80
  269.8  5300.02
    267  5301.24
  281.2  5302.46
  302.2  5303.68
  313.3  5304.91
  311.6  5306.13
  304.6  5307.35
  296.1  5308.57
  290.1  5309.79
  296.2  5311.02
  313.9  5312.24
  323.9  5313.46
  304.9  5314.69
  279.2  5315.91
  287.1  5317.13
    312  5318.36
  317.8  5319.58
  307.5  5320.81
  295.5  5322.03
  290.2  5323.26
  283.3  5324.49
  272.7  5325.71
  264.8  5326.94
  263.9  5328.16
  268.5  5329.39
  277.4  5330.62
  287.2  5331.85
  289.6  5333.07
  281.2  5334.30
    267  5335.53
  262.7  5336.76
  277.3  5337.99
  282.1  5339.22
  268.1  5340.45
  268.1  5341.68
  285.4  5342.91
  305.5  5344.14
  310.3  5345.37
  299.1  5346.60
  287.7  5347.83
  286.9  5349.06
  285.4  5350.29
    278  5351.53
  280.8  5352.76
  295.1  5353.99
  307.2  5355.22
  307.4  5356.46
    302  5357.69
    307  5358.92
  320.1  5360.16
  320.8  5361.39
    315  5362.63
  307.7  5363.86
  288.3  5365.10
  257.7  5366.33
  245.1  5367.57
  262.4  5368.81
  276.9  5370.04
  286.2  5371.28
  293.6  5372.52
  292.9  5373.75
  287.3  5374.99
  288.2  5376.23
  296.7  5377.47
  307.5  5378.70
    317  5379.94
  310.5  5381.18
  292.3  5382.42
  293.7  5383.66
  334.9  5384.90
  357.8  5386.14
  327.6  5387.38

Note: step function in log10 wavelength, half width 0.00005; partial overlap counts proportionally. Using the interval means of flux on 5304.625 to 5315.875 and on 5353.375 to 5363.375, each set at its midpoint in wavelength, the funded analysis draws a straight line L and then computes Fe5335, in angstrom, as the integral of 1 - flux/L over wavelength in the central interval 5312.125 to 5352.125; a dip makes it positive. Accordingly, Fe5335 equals 2.6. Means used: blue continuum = 305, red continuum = 309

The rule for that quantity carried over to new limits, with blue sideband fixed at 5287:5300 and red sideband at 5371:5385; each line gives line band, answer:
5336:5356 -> 0.4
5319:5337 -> 0.4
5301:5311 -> -0.4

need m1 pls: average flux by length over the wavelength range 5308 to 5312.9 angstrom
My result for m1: 299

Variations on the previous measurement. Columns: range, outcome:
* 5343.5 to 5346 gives 308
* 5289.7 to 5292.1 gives 299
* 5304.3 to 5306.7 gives 313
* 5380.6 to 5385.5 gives 308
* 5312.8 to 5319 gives 302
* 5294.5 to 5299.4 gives 276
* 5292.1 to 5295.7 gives 268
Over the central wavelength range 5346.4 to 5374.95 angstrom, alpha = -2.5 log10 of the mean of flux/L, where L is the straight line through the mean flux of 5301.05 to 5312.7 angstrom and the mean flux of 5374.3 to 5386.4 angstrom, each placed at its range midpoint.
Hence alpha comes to 0.049 mag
